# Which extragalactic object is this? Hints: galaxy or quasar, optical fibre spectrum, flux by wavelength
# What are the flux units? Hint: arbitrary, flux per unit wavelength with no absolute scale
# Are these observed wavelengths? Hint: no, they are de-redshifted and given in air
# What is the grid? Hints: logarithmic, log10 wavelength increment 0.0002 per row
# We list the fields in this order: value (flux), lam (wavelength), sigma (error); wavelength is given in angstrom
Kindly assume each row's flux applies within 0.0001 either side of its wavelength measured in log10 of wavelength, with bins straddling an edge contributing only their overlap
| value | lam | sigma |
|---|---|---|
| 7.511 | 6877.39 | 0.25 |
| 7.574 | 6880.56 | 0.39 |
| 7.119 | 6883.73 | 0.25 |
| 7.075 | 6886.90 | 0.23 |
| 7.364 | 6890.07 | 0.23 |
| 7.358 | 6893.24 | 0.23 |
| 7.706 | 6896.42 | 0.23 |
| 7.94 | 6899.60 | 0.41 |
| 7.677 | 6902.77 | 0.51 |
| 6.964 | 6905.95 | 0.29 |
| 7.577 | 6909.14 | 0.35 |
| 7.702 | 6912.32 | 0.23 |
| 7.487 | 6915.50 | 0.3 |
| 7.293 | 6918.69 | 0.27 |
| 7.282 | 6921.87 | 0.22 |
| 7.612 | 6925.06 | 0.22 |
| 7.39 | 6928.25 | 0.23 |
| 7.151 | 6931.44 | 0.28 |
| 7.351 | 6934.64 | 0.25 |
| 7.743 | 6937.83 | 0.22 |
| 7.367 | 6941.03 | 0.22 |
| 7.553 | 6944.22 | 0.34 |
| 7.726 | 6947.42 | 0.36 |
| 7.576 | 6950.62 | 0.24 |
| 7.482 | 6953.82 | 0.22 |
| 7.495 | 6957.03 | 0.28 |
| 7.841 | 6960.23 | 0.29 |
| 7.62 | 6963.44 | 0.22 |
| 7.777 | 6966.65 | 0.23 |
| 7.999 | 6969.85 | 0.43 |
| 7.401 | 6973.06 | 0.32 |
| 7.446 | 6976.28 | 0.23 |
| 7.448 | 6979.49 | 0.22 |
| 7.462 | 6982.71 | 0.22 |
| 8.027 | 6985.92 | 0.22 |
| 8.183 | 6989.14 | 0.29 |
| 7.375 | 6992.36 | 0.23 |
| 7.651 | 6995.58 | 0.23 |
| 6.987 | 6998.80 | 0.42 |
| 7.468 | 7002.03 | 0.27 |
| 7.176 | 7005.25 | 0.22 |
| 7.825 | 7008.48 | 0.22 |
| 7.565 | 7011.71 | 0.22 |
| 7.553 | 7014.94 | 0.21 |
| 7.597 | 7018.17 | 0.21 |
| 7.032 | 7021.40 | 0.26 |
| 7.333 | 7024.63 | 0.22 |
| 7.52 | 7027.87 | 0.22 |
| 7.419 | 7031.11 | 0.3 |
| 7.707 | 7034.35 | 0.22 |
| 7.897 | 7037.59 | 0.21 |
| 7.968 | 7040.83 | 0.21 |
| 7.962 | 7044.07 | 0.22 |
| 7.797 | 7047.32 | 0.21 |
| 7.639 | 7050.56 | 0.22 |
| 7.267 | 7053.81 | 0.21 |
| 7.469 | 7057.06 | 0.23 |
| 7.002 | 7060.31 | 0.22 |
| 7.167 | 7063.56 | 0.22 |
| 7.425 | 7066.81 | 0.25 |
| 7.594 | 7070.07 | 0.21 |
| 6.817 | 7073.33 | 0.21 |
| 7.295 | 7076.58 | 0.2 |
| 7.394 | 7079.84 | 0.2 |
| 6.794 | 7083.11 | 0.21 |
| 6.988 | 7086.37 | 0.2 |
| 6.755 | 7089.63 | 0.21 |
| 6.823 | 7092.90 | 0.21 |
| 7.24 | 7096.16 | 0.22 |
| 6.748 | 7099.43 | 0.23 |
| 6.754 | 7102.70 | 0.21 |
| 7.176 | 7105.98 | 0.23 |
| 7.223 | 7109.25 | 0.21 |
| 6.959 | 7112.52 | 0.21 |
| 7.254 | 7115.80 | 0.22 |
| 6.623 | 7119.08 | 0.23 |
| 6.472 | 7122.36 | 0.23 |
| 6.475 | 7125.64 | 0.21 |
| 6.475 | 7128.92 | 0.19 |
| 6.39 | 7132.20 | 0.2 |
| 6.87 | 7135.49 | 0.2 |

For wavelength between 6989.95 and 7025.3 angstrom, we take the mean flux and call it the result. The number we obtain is 7.44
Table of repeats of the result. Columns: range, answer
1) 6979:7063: 7.55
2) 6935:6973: 7.63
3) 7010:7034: 7.45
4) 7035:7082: 7.47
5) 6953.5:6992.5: 7.67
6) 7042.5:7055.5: 7.66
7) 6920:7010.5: 7.55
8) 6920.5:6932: 7.38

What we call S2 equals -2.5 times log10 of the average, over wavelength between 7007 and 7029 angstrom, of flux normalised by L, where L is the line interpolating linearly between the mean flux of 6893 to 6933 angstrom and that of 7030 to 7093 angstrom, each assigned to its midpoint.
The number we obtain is -0.012 mag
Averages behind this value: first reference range 7.48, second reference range 7.37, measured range 7.49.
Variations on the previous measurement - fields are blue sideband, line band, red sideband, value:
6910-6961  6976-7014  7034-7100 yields -0.020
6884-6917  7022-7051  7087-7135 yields -0.092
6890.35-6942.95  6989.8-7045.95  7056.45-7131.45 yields -0.052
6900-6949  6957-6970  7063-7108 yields -0.055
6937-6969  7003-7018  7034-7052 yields 0.033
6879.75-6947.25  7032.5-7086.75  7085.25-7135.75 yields -0.067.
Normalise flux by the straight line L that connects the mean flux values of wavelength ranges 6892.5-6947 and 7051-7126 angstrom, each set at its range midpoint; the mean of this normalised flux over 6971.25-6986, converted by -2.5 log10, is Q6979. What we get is -0.03 mag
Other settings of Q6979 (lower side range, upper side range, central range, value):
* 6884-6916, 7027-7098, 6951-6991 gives -0.037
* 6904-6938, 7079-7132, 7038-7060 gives -0.093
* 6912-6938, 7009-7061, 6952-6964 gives -0.021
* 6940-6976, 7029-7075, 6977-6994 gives -0.014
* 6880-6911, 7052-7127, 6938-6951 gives -0.035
